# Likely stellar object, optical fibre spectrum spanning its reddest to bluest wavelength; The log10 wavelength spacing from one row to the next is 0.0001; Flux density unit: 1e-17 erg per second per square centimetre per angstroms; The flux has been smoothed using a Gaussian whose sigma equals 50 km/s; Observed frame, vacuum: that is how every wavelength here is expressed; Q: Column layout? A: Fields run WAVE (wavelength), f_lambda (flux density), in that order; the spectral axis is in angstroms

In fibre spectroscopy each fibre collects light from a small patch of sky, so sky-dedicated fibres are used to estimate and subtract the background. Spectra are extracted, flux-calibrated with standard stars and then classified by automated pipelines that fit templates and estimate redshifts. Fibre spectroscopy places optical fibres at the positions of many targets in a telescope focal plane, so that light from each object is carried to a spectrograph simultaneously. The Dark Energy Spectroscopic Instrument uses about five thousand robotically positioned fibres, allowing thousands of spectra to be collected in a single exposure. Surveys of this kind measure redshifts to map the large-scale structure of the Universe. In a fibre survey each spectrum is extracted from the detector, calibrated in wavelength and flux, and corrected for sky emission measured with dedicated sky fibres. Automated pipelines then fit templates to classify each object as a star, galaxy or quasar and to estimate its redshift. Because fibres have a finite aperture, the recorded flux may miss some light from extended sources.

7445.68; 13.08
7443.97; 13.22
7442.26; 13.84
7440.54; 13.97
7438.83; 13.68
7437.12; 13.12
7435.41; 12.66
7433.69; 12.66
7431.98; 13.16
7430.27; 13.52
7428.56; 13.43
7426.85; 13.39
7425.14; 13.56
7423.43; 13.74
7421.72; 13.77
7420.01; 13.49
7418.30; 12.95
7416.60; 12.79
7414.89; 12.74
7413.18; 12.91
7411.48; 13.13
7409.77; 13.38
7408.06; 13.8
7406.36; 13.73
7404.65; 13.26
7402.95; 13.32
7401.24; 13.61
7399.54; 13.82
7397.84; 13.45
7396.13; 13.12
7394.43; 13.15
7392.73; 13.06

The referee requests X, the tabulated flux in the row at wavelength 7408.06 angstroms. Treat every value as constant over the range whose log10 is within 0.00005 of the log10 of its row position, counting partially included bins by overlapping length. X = 13.8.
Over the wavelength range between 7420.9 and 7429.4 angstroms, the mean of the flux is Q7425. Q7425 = 13.6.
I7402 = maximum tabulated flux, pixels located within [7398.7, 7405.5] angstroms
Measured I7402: 13.82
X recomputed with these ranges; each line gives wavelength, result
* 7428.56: 13.43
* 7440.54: 13.97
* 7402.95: 13.32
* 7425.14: 13.56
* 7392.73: 13.06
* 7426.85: 13.39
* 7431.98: 13.16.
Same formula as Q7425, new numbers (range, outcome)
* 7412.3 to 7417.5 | 12.8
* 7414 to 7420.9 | 13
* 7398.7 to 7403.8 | 13.6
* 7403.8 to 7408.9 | 13.6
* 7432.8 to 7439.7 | 13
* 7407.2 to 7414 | 13.3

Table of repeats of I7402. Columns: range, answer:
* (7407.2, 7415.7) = 13.8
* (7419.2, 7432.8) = 13.77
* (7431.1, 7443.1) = 13.97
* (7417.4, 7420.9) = 13.49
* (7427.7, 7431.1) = 13.52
